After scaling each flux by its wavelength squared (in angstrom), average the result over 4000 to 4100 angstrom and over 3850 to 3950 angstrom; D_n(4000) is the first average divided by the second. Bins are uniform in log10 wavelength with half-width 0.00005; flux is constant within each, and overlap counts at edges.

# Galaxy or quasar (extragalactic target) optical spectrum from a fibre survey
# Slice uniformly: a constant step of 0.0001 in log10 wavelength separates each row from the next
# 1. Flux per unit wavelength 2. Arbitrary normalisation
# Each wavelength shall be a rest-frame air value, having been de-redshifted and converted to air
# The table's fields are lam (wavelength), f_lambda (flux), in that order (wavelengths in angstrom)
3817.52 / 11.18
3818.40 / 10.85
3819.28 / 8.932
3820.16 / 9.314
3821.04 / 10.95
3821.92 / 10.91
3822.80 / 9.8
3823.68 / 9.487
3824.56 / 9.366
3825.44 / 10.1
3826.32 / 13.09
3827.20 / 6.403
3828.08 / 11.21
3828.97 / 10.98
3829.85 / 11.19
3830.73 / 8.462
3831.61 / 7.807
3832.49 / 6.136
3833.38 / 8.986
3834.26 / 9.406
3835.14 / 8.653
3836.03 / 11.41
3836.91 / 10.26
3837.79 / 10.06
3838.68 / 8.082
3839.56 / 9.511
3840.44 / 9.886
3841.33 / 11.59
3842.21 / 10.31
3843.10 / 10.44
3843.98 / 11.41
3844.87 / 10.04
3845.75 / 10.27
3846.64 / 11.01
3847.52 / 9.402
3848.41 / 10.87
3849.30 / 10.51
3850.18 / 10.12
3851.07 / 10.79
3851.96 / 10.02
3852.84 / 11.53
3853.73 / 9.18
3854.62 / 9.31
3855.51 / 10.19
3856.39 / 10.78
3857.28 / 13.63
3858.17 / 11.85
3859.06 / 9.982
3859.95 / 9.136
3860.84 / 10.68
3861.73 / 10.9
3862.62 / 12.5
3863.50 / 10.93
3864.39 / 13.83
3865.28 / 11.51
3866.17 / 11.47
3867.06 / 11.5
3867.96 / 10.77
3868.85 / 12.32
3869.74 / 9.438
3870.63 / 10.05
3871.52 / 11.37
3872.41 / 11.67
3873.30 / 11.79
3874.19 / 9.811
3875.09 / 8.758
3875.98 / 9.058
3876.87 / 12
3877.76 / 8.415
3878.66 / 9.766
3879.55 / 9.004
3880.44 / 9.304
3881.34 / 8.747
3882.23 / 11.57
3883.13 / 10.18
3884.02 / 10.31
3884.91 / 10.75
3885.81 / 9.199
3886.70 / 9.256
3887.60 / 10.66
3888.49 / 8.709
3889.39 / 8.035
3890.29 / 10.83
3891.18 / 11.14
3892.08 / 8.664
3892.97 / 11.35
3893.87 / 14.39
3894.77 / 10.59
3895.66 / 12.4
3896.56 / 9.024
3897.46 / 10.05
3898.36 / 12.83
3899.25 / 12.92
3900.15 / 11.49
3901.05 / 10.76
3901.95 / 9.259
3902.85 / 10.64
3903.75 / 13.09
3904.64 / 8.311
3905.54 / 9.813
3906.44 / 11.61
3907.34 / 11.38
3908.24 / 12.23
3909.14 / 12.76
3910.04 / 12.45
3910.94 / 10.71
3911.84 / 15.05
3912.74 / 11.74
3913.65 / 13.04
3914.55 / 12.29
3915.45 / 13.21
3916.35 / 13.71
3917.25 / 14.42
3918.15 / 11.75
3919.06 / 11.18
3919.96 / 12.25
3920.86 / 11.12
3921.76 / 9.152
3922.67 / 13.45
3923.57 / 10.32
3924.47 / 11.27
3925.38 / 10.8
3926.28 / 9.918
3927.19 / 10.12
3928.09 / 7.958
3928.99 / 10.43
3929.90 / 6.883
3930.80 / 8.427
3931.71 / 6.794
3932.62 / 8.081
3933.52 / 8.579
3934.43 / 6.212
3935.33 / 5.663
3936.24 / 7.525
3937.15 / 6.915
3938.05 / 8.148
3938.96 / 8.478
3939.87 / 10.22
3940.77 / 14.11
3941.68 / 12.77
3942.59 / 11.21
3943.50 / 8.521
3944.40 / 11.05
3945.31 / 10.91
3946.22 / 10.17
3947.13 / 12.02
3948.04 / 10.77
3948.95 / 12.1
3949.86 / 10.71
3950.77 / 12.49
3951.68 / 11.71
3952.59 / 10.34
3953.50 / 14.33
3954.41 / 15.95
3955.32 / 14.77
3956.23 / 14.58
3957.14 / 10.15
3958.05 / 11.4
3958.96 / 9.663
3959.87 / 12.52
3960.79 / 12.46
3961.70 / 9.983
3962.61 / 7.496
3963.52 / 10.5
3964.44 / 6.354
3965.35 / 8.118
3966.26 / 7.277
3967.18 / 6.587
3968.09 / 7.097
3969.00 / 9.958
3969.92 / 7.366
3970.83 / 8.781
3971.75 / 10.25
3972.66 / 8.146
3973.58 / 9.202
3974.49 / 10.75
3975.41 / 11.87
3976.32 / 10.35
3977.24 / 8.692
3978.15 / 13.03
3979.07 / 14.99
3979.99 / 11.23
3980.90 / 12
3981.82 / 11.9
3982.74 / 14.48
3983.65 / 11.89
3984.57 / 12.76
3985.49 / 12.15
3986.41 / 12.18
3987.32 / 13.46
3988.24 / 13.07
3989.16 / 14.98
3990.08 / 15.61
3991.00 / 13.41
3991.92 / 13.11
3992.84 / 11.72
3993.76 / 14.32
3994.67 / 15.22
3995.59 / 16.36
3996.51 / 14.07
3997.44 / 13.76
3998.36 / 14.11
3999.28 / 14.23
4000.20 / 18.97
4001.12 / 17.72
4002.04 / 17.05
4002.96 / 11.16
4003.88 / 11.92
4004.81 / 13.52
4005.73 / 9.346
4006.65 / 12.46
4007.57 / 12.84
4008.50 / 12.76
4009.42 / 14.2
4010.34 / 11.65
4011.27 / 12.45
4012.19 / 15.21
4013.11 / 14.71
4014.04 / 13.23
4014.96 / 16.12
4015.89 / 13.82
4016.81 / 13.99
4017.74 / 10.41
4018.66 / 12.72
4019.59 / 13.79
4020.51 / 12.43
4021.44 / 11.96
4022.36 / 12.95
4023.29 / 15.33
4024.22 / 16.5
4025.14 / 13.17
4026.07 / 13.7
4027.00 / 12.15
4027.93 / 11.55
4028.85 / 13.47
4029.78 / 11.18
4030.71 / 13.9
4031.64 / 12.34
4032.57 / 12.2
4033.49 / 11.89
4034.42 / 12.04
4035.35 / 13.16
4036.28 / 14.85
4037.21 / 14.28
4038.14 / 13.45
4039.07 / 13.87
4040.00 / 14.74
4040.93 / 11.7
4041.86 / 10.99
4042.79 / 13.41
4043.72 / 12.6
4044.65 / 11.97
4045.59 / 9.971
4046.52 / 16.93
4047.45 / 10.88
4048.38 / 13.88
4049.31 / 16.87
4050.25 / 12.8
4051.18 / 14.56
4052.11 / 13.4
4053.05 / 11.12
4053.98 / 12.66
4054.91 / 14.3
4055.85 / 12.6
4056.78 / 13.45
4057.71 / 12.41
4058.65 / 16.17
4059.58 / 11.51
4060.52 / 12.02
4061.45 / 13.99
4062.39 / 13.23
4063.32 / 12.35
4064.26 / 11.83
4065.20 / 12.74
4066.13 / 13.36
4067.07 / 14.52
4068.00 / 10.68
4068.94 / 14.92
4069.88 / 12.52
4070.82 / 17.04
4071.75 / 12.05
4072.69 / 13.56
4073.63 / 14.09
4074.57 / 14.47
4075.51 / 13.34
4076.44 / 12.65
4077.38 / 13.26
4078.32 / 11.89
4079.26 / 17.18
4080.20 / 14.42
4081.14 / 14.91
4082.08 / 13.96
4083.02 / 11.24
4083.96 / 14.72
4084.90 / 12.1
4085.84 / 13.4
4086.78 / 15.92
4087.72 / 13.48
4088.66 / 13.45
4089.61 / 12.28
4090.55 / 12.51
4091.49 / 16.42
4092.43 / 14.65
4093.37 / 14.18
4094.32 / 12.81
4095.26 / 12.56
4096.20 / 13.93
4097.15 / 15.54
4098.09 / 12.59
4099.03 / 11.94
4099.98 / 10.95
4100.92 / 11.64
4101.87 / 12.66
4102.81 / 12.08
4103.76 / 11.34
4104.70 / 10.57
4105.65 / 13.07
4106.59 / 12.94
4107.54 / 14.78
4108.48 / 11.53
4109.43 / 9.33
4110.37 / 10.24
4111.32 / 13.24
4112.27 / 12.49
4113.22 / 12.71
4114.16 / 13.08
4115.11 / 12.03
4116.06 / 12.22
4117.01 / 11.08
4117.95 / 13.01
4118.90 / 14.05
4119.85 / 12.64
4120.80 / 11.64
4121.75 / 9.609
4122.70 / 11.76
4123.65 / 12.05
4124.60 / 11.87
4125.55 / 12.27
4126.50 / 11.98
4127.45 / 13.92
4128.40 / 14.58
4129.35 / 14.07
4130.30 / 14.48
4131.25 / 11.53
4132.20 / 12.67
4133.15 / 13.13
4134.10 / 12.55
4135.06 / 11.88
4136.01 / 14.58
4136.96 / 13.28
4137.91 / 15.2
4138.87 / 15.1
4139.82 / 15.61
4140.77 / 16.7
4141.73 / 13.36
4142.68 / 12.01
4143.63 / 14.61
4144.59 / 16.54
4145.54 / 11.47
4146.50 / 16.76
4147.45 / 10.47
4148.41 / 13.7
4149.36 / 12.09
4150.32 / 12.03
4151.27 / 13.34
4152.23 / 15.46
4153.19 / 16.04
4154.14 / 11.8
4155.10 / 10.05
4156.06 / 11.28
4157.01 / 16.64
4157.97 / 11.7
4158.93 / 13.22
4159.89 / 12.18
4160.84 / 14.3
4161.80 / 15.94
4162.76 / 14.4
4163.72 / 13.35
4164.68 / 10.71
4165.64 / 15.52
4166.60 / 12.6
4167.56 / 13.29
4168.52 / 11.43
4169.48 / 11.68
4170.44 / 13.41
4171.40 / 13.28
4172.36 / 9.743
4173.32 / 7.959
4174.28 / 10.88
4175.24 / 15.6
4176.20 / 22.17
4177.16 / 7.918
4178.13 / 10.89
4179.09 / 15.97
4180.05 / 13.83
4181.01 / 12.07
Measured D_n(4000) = 1.36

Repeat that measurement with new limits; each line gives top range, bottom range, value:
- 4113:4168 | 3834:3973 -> 1.41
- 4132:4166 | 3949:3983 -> 1.39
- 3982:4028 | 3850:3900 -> 1.37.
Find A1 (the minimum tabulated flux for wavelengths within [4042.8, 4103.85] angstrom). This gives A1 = 9.971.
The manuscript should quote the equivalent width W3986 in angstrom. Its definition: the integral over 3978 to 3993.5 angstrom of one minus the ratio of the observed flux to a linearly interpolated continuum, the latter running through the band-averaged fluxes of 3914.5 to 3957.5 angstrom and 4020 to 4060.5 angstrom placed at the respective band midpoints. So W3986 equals -1.6 angstrom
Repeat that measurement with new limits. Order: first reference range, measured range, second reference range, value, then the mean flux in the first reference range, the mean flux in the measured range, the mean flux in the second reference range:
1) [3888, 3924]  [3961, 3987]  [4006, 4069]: 4.4 angstrom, 11.5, 10.2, 13.1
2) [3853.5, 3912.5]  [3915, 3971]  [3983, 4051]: 7.8 angstrom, 10.8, 10.3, 13.4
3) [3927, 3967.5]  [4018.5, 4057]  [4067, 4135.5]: -4.5 angstrom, 10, 13.1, 13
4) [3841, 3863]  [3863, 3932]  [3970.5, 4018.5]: 3.3 angstrom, 10.6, 10.8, 13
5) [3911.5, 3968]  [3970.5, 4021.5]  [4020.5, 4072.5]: -4.5 angstrom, 10.5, 13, 13.2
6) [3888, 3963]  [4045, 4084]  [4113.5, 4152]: -3.2 angstrom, 10.9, 13.4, 13.1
